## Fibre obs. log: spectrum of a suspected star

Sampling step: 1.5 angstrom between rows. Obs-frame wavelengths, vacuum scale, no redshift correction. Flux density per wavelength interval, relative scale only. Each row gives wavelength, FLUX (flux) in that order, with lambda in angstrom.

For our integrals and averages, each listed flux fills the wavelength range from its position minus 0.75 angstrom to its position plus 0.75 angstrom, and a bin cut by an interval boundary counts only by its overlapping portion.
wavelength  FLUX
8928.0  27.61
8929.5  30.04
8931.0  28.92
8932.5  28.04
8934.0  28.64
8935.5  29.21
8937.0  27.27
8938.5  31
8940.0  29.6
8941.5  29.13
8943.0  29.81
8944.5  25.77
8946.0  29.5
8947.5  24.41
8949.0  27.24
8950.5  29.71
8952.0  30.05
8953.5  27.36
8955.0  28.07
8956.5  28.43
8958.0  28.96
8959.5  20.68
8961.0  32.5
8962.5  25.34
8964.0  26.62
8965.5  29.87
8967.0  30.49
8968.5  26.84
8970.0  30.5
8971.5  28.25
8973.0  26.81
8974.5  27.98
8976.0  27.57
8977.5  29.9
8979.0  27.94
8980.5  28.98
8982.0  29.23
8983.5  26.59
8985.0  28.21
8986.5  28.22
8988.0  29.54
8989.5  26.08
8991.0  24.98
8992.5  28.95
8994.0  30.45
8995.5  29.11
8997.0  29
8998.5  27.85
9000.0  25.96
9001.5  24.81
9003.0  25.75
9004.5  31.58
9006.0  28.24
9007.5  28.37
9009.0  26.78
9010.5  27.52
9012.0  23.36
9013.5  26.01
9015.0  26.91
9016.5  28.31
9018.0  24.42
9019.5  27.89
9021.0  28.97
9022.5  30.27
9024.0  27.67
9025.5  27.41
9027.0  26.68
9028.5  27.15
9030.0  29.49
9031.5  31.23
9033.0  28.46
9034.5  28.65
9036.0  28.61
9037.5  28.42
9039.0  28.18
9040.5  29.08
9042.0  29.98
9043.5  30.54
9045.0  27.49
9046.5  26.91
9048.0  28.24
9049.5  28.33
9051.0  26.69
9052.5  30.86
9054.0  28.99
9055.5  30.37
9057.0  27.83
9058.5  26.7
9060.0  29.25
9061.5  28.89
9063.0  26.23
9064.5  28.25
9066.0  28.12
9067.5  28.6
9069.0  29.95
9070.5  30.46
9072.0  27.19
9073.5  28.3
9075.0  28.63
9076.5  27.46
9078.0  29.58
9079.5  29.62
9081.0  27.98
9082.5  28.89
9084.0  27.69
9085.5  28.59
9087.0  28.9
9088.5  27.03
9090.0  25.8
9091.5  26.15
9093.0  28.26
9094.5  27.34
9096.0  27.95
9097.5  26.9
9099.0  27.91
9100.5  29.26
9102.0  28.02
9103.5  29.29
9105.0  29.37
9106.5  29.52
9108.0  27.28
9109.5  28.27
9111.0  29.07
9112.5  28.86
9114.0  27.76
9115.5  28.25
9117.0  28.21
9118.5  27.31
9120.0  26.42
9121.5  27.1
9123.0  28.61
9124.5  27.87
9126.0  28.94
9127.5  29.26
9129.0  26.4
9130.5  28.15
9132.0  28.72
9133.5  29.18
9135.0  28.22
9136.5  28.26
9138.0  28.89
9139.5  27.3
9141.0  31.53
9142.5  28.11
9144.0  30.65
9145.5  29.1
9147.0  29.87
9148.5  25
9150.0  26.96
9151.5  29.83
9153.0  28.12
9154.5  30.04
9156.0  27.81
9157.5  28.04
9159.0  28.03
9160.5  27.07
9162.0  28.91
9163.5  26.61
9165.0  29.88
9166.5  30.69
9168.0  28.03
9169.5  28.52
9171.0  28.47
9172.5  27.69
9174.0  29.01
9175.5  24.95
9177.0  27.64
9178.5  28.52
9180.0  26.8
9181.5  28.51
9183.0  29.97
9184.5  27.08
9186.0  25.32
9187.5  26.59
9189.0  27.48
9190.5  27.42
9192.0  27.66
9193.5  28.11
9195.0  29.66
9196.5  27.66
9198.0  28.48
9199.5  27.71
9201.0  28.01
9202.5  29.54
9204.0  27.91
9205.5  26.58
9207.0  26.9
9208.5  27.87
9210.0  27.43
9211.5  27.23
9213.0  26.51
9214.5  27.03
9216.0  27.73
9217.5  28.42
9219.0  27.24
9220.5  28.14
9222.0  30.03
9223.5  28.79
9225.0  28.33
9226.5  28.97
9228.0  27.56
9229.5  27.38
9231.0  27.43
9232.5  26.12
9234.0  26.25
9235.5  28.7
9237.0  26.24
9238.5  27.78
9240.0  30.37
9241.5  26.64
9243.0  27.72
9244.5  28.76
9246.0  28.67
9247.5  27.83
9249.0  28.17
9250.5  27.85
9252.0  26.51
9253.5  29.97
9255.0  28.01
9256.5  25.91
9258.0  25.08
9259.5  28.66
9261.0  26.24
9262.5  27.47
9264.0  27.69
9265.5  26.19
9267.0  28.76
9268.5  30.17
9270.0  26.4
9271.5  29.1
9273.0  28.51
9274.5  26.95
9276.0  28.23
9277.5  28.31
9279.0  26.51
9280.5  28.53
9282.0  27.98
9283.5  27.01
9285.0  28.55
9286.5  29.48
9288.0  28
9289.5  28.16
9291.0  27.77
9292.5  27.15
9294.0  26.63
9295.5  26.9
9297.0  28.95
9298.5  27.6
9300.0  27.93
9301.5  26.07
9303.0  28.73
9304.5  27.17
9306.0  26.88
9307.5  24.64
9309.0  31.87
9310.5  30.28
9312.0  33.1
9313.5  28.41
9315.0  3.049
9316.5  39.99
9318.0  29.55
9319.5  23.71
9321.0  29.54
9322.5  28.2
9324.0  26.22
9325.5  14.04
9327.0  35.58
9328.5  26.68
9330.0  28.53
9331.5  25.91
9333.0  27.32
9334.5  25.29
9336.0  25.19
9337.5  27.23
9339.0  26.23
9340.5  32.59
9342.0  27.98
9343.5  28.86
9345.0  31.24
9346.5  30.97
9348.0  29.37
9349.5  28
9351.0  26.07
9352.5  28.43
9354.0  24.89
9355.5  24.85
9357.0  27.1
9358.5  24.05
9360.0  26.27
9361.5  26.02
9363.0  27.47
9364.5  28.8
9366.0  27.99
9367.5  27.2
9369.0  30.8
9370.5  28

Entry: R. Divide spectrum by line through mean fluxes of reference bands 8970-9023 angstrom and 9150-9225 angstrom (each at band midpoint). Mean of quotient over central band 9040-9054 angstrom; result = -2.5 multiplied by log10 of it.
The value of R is -0.03 mag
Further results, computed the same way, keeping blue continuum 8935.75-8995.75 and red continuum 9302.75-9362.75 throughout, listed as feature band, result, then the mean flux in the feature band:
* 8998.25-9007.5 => 0.03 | 27.4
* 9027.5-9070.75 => -0.03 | 28.7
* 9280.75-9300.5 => -0.02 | 27.9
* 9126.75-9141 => -0.03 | 28.4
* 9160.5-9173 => -0.03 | 28.5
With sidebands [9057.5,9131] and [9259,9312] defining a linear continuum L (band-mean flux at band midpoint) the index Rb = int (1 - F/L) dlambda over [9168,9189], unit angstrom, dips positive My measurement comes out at 0.3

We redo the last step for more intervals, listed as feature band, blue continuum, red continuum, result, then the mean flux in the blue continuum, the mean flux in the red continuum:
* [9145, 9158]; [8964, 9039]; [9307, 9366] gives -0.3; 28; 27.3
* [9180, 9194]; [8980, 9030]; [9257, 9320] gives 0.0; 27.6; 27.6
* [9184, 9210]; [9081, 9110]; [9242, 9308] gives 0.2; 28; 27.7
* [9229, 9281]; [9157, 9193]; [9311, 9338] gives -1.0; 27.9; 26.6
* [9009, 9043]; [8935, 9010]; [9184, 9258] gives 0.1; 28.1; 27.7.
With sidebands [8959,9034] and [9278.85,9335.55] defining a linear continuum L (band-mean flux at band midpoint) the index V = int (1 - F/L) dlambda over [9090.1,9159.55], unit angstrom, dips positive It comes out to -1.6 angstrom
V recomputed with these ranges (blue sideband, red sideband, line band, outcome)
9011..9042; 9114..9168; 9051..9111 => -0.5 angstrom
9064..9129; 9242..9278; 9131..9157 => -0.5 angstrom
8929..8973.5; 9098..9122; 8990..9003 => 0.4 angstrom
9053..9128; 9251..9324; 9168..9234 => 0.3 angstrom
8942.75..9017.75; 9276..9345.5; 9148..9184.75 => -0.7 angstrom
